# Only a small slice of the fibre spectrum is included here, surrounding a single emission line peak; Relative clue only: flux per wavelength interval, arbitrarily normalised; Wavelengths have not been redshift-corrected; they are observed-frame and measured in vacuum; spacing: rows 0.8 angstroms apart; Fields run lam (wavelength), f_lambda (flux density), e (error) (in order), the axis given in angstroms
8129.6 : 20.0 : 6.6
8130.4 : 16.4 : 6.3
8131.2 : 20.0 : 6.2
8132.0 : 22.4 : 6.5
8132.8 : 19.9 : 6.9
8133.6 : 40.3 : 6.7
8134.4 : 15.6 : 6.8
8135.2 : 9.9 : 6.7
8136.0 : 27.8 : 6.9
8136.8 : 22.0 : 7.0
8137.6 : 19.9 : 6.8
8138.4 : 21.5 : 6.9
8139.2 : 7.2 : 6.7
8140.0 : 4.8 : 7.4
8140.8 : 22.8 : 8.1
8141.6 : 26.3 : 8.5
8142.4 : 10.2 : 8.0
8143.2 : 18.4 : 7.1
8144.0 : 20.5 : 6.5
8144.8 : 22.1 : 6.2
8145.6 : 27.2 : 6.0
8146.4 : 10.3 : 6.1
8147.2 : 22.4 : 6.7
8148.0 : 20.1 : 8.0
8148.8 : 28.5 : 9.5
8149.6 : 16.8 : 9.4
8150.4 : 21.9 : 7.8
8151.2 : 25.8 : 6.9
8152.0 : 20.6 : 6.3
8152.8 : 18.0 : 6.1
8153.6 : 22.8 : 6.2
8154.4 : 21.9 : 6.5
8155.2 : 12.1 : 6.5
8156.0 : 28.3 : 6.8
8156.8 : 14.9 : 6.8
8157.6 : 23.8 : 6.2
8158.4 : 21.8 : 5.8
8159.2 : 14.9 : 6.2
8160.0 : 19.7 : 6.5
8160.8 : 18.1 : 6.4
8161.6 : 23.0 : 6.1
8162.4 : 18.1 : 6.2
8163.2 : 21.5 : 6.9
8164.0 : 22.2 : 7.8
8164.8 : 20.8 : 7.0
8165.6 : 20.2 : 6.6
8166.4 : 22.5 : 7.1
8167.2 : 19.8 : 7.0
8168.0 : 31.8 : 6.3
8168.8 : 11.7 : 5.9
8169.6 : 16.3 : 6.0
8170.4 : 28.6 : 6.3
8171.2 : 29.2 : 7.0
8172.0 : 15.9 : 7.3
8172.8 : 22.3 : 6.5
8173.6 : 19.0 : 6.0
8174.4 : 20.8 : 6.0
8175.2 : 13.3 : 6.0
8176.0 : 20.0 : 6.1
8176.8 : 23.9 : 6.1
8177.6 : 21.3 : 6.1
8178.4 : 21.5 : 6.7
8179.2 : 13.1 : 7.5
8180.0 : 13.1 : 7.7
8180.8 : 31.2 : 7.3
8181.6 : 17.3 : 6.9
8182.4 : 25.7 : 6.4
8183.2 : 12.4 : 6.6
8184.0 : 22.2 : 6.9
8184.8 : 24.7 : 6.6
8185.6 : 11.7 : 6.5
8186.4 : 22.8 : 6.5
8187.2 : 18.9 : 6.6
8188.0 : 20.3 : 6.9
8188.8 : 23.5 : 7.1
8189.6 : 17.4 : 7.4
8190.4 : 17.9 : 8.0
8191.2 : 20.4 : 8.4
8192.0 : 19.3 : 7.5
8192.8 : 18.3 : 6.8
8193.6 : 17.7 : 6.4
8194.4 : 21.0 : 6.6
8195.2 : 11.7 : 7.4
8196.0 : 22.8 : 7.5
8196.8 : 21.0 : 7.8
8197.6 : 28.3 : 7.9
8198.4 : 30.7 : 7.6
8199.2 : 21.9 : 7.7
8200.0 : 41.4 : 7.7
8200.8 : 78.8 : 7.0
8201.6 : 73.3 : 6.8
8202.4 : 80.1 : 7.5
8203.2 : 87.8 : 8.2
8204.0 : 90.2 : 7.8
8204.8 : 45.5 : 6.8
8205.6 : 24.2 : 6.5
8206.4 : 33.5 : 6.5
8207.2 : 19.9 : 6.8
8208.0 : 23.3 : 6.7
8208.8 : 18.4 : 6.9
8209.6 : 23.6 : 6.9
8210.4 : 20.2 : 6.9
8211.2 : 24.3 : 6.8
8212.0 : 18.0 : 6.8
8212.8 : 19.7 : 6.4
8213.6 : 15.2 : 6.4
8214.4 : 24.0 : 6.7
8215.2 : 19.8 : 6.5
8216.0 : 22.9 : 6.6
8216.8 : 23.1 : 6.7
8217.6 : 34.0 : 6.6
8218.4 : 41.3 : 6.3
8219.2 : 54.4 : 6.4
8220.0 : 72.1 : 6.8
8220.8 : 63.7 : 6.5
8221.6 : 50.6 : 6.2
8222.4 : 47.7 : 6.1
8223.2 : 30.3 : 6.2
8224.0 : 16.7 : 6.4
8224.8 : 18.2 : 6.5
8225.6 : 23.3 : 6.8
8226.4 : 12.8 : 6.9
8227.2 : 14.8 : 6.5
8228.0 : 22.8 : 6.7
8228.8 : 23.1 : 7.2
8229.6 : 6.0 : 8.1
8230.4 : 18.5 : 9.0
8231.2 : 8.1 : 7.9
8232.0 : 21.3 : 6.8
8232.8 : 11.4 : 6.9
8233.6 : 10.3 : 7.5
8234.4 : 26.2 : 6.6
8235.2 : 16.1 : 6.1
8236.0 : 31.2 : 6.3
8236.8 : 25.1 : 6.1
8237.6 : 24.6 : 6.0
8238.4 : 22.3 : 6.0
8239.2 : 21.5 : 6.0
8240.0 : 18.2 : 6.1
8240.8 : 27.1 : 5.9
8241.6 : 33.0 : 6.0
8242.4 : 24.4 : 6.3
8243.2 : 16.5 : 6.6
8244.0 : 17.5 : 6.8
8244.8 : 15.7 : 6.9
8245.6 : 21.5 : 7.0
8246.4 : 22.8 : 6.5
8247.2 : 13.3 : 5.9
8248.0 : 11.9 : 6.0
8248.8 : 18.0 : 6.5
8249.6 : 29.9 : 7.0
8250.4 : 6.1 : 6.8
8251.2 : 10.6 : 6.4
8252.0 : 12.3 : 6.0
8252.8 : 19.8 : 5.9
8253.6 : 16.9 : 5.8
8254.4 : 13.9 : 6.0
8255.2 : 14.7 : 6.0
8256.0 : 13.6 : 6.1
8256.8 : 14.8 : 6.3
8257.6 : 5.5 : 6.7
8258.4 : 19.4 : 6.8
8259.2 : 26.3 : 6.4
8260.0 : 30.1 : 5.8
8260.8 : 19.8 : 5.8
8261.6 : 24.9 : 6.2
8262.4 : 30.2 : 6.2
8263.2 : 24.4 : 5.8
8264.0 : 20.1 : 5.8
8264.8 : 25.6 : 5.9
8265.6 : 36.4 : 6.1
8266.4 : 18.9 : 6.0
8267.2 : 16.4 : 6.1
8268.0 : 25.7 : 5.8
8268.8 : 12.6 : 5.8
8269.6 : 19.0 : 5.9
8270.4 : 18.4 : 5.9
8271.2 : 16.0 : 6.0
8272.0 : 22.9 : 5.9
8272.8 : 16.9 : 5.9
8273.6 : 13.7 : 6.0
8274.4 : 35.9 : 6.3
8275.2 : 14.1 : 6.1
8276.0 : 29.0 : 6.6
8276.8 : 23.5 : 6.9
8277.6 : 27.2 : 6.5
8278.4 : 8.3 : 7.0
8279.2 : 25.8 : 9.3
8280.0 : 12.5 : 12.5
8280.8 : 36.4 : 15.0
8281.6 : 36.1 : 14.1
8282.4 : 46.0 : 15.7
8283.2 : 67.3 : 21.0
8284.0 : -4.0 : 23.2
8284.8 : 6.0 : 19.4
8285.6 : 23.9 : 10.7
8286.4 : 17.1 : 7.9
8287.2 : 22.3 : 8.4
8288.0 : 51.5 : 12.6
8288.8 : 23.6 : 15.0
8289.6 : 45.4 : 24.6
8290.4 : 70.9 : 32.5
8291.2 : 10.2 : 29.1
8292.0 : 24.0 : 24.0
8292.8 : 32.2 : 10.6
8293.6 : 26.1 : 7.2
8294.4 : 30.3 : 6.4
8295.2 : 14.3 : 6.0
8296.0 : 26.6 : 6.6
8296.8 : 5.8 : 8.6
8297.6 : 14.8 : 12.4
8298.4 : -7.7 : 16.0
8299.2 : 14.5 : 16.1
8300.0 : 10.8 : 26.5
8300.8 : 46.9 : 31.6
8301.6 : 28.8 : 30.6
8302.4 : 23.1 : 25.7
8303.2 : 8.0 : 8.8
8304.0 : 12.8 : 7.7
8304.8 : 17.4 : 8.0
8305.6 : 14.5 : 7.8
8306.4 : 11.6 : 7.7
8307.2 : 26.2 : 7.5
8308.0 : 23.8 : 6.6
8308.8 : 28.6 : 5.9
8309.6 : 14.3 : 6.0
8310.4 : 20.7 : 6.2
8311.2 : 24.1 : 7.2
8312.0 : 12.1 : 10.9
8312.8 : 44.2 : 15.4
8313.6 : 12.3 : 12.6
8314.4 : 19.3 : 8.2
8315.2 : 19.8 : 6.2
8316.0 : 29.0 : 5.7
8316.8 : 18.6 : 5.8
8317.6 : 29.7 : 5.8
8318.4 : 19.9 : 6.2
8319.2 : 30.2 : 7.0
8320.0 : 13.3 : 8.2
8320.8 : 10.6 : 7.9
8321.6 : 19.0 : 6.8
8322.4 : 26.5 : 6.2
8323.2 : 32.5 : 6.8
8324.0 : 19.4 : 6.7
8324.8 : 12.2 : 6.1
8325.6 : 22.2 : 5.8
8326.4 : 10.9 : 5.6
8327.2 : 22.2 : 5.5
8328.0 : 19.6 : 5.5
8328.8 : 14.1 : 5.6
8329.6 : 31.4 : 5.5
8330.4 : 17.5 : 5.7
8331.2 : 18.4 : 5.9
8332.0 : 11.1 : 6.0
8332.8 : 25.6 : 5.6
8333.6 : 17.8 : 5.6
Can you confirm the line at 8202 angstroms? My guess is [S II]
